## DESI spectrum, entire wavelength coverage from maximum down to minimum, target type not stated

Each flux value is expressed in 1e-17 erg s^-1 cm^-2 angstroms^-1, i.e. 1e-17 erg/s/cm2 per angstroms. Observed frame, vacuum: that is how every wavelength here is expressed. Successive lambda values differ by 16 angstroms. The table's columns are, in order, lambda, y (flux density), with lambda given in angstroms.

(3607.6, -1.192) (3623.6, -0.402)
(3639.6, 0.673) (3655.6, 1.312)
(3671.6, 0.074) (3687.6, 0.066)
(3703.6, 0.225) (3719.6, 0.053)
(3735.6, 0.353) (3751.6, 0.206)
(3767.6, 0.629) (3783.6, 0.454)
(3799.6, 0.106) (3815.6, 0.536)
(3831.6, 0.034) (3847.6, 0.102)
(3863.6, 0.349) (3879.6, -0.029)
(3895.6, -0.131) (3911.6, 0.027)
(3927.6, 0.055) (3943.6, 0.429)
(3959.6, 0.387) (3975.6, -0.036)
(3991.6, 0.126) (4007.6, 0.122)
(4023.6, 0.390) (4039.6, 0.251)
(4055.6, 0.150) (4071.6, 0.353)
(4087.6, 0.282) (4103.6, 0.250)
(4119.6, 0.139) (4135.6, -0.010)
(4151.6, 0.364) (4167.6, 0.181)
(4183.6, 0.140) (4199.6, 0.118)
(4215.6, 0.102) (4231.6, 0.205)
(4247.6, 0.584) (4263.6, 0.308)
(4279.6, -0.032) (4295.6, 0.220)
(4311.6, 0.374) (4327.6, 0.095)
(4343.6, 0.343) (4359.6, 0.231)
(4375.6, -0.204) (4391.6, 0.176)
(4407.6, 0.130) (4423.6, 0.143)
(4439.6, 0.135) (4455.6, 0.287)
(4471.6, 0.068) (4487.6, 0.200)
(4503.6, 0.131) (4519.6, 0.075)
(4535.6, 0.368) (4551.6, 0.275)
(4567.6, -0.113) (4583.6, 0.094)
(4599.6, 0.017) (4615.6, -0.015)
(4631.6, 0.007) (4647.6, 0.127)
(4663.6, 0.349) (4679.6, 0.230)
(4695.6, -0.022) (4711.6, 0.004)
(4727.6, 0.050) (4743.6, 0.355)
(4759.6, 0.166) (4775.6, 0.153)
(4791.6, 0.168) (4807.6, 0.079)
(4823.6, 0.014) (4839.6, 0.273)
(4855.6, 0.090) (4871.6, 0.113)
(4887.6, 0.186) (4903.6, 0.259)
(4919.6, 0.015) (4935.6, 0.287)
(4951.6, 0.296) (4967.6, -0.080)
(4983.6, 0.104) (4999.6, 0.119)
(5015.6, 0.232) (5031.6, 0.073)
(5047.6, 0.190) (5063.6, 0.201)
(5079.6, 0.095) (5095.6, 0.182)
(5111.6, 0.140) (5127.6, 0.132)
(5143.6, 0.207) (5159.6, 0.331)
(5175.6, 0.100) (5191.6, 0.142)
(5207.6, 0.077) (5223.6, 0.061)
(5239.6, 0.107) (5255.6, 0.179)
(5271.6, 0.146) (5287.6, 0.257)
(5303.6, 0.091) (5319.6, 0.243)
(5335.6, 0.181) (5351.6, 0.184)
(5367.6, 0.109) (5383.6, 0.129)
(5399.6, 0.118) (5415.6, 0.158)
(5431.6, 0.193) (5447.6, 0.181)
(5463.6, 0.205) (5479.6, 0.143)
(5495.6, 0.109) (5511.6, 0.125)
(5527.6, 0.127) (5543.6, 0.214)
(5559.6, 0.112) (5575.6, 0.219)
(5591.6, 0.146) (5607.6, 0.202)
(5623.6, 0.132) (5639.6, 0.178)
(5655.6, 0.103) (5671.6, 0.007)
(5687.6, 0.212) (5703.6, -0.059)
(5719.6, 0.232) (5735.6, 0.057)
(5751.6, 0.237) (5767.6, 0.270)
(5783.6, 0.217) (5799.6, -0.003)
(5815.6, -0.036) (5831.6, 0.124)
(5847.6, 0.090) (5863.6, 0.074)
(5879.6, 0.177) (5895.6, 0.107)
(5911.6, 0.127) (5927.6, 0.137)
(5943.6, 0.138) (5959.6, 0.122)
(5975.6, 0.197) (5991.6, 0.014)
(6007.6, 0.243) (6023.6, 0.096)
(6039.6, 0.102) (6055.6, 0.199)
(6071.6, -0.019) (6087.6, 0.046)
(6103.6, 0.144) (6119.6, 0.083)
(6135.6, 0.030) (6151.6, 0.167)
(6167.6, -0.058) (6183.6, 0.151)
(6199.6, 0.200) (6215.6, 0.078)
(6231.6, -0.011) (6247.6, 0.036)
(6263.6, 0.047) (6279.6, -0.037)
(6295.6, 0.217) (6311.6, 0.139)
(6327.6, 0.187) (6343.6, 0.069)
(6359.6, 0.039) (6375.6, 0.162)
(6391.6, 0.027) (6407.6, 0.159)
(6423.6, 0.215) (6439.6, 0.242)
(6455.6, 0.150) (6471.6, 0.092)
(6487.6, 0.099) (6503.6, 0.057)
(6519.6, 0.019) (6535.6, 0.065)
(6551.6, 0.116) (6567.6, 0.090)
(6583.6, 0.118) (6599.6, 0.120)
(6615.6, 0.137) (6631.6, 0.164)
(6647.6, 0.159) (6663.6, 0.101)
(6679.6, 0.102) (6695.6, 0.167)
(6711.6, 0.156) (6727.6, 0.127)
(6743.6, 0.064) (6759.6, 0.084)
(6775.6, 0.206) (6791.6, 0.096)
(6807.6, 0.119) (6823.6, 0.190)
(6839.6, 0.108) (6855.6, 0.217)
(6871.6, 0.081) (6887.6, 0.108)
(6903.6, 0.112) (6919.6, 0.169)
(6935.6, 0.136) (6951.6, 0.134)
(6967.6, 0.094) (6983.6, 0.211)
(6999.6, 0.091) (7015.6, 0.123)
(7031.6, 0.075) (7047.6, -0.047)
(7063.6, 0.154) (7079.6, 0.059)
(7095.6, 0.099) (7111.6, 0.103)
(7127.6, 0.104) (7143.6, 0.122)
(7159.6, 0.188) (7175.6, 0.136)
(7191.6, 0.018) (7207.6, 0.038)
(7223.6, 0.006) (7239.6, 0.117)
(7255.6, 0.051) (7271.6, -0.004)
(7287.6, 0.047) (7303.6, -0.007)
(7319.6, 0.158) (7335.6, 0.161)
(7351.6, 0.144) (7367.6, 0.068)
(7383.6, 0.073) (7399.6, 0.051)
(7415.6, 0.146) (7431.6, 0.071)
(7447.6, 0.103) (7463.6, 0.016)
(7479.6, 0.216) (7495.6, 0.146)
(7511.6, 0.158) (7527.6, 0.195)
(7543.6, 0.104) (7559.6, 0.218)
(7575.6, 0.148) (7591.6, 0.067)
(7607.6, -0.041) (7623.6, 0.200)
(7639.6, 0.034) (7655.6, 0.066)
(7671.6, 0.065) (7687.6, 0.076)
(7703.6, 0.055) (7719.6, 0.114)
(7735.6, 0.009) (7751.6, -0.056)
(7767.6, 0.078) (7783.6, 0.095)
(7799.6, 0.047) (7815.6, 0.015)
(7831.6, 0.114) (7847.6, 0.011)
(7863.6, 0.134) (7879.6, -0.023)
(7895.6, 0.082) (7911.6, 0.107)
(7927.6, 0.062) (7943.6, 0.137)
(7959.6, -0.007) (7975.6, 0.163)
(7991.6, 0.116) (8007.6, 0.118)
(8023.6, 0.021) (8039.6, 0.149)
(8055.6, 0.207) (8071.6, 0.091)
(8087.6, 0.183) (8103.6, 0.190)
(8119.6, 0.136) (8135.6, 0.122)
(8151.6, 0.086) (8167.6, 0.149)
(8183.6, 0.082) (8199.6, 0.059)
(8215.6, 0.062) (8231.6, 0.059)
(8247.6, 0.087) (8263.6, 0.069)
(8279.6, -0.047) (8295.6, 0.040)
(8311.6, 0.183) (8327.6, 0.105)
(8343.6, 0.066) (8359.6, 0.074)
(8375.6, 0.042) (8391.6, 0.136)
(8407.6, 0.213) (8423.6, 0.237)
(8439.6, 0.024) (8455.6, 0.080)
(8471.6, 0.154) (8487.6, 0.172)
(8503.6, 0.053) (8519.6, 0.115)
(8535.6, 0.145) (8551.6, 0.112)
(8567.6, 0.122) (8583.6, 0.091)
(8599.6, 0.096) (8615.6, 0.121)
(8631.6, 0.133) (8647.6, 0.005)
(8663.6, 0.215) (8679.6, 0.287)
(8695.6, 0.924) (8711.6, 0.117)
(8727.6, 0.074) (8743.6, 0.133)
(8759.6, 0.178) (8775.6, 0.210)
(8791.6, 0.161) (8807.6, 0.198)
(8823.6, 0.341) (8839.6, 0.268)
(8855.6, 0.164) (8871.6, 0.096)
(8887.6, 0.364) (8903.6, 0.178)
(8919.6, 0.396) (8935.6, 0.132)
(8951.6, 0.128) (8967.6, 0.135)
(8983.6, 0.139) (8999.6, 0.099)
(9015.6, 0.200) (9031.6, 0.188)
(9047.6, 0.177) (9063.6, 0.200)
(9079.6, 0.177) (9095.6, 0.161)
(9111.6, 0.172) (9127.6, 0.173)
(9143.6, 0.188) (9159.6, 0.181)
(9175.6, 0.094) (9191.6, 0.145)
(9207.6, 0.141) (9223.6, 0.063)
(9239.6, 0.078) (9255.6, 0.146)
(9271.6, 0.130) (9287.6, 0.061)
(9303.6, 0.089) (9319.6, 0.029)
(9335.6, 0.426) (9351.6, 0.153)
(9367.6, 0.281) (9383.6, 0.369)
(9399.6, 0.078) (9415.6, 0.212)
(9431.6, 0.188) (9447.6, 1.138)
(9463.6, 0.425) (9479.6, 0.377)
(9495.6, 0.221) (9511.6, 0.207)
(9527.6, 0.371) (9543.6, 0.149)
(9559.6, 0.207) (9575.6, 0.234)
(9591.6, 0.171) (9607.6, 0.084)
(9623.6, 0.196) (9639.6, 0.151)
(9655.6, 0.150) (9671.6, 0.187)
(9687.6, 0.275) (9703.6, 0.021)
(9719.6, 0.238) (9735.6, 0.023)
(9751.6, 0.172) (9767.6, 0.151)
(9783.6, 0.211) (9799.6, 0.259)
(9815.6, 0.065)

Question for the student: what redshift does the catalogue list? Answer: 1.331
